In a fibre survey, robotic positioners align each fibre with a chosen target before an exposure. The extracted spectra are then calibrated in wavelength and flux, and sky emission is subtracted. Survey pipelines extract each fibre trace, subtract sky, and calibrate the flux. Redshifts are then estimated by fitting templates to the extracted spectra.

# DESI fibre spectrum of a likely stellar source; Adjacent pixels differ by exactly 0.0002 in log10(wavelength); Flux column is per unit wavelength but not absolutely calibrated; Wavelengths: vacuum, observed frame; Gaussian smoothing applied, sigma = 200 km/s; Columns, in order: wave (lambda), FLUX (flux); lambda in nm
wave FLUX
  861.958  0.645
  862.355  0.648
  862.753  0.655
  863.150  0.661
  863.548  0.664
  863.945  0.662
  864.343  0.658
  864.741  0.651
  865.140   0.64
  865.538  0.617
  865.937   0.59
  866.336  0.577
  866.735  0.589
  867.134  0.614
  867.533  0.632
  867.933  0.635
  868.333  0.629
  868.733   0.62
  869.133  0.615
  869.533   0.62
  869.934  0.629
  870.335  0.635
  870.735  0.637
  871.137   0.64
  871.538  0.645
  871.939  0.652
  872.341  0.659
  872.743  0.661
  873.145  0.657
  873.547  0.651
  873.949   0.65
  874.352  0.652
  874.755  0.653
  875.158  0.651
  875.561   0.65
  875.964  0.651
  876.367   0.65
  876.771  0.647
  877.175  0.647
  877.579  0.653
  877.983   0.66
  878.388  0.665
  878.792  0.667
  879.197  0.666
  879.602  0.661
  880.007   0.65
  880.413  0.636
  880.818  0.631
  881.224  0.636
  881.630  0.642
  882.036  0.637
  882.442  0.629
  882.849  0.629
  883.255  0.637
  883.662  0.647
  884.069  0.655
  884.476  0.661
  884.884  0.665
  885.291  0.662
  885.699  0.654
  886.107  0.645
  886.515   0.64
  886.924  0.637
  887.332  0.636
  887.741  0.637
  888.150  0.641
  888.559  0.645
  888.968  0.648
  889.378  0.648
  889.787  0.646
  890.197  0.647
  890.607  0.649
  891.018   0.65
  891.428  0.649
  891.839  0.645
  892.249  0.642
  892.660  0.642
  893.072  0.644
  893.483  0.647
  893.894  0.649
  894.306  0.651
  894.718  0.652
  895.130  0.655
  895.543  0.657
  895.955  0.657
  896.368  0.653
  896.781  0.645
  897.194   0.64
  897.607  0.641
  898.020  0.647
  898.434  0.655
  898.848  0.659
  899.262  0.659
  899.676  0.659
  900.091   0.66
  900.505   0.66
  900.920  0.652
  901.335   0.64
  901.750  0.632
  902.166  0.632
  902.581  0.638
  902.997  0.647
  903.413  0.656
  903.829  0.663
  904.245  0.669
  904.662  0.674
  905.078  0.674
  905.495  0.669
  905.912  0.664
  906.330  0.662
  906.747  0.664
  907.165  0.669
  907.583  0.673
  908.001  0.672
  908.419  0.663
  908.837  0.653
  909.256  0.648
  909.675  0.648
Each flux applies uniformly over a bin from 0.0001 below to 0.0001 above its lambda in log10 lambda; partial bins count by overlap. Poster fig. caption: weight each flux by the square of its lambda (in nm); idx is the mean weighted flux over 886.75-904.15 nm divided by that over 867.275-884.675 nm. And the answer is 1.1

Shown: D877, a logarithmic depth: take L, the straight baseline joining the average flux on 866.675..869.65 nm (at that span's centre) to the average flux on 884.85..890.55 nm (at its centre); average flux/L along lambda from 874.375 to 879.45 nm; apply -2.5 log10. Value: -0.04 mag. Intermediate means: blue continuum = 0.621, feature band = 0.655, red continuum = 0.646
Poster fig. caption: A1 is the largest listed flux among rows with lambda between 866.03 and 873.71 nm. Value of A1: 0.661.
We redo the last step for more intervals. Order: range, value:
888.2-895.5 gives 0.655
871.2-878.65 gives 0.665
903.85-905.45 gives 0.674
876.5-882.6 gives 0.667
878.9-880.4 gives 0.666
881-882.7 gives 0.642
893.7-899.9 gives 0.659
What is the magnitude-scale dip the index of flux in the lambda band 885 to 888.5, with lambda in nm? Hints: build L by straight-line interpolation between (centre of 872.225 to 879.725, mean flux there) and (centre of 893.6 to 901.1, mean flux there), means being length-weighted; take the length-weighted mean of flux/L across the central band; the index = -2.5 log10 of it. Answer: 0.016 mag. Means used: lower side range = 0.655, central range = 0.645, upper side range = 0.653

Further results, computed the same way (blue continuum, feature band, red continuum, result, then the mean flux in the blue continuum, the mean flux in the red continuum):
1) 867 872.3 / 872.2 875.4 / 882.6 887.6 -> -0.03 mag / 0.632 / 0.647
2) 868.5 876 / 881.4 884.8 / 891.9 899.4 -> 0.01 mag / 0.643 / 0.65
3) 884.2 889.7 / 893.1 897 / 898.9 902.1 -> 0.00 mag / 0.648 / 0.651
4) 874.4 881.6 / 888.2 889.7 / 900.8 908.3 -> 0.01 mag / 0.651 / 0.658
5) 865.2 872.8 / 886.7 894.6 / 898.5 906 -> 0.00 mag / 0.626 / 0.656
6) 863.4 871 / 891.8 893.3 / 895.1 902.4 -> 0.00 mag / 0.627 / 0.65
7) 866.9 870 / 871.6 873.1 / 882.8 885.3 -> -0.04 mag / 0.624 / 0.652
